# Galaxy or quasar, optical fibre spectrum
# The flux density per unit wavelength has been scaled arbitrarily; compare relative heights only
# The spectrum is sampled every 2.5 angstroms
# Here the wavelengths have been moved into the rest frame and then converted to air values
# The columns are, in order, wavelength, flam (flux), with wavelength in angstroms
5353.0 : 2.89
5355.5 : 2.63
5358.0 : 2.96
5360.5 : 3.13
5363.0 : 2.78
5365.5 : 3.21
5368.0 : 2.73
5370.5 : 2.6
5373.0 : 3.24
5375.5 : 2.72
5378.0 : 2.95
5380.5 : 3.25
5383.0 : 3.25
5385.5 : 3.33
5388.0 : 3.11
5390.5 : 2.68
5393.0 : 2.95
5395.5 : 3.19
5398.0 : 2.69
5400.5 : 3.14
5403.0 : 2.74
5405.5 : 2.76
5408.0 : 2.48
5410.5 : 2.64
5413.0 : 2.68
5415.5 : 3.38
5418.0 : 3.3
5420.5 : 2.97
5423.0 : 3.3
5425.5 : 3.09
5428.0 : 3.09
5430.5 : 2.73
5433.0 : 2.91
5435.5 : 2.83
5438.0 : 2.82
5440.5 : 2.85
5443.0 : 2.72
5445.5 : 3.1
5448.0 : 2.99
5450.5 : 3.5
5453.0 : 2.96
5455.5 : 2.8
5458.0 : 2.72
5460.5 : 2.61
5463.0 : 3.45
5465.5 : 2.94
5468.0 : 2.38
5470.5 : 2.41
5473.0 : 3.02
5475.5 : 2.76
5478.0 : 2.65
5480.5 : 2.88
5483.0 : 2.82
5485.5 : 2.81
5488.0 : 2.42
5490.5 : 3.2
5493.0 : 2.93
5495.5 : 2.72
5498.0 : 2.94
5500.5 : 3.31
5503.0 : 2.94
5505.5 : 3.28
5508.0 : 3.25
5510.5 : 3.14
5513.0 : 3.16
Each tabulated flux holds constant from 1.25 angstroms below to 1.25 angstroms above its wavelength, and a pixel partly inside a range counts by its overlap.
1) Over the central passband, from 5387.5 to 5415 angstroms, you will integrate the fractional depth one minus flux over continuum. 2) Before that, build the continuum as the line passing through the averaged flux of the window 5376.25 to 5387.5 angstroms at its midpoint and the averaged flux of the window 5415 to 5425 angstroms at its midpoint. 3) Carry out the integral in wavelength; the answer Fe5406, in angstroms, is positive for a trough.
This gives 3.11 angstroms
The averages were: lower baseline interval 3.17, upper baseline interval 3.22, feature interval 2.83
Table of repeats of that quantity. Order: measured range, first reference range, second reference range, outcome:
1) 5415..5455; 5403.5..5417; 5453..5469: -3.0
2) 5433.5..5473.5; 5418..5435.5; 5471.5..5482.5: 0.5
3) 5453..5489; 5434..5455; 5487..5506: 2.3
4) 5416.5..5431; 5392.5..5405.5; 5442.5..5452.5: -0.4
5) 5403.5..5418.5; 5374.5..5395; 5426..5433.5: 0.6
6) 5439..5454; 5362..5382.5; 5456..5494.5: -0.9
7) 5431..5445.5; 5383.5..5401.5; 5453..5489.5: 0.2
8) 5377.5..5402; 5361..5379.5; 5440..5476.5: -1.3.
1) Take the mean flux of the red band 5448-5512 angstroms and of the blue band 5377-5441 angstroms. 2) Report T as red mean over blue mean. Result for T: 1.0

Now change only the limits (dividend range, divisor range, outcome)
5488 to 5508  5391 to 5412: 1.07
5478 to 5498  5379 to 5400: 0.92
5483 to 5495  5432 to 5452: 0.95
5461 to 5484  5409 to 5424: 0.93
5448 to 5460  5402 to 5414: 1.12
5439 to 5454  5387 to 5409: 1.05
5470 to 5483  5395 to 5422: 0.95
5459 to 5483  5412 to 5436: 0.92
